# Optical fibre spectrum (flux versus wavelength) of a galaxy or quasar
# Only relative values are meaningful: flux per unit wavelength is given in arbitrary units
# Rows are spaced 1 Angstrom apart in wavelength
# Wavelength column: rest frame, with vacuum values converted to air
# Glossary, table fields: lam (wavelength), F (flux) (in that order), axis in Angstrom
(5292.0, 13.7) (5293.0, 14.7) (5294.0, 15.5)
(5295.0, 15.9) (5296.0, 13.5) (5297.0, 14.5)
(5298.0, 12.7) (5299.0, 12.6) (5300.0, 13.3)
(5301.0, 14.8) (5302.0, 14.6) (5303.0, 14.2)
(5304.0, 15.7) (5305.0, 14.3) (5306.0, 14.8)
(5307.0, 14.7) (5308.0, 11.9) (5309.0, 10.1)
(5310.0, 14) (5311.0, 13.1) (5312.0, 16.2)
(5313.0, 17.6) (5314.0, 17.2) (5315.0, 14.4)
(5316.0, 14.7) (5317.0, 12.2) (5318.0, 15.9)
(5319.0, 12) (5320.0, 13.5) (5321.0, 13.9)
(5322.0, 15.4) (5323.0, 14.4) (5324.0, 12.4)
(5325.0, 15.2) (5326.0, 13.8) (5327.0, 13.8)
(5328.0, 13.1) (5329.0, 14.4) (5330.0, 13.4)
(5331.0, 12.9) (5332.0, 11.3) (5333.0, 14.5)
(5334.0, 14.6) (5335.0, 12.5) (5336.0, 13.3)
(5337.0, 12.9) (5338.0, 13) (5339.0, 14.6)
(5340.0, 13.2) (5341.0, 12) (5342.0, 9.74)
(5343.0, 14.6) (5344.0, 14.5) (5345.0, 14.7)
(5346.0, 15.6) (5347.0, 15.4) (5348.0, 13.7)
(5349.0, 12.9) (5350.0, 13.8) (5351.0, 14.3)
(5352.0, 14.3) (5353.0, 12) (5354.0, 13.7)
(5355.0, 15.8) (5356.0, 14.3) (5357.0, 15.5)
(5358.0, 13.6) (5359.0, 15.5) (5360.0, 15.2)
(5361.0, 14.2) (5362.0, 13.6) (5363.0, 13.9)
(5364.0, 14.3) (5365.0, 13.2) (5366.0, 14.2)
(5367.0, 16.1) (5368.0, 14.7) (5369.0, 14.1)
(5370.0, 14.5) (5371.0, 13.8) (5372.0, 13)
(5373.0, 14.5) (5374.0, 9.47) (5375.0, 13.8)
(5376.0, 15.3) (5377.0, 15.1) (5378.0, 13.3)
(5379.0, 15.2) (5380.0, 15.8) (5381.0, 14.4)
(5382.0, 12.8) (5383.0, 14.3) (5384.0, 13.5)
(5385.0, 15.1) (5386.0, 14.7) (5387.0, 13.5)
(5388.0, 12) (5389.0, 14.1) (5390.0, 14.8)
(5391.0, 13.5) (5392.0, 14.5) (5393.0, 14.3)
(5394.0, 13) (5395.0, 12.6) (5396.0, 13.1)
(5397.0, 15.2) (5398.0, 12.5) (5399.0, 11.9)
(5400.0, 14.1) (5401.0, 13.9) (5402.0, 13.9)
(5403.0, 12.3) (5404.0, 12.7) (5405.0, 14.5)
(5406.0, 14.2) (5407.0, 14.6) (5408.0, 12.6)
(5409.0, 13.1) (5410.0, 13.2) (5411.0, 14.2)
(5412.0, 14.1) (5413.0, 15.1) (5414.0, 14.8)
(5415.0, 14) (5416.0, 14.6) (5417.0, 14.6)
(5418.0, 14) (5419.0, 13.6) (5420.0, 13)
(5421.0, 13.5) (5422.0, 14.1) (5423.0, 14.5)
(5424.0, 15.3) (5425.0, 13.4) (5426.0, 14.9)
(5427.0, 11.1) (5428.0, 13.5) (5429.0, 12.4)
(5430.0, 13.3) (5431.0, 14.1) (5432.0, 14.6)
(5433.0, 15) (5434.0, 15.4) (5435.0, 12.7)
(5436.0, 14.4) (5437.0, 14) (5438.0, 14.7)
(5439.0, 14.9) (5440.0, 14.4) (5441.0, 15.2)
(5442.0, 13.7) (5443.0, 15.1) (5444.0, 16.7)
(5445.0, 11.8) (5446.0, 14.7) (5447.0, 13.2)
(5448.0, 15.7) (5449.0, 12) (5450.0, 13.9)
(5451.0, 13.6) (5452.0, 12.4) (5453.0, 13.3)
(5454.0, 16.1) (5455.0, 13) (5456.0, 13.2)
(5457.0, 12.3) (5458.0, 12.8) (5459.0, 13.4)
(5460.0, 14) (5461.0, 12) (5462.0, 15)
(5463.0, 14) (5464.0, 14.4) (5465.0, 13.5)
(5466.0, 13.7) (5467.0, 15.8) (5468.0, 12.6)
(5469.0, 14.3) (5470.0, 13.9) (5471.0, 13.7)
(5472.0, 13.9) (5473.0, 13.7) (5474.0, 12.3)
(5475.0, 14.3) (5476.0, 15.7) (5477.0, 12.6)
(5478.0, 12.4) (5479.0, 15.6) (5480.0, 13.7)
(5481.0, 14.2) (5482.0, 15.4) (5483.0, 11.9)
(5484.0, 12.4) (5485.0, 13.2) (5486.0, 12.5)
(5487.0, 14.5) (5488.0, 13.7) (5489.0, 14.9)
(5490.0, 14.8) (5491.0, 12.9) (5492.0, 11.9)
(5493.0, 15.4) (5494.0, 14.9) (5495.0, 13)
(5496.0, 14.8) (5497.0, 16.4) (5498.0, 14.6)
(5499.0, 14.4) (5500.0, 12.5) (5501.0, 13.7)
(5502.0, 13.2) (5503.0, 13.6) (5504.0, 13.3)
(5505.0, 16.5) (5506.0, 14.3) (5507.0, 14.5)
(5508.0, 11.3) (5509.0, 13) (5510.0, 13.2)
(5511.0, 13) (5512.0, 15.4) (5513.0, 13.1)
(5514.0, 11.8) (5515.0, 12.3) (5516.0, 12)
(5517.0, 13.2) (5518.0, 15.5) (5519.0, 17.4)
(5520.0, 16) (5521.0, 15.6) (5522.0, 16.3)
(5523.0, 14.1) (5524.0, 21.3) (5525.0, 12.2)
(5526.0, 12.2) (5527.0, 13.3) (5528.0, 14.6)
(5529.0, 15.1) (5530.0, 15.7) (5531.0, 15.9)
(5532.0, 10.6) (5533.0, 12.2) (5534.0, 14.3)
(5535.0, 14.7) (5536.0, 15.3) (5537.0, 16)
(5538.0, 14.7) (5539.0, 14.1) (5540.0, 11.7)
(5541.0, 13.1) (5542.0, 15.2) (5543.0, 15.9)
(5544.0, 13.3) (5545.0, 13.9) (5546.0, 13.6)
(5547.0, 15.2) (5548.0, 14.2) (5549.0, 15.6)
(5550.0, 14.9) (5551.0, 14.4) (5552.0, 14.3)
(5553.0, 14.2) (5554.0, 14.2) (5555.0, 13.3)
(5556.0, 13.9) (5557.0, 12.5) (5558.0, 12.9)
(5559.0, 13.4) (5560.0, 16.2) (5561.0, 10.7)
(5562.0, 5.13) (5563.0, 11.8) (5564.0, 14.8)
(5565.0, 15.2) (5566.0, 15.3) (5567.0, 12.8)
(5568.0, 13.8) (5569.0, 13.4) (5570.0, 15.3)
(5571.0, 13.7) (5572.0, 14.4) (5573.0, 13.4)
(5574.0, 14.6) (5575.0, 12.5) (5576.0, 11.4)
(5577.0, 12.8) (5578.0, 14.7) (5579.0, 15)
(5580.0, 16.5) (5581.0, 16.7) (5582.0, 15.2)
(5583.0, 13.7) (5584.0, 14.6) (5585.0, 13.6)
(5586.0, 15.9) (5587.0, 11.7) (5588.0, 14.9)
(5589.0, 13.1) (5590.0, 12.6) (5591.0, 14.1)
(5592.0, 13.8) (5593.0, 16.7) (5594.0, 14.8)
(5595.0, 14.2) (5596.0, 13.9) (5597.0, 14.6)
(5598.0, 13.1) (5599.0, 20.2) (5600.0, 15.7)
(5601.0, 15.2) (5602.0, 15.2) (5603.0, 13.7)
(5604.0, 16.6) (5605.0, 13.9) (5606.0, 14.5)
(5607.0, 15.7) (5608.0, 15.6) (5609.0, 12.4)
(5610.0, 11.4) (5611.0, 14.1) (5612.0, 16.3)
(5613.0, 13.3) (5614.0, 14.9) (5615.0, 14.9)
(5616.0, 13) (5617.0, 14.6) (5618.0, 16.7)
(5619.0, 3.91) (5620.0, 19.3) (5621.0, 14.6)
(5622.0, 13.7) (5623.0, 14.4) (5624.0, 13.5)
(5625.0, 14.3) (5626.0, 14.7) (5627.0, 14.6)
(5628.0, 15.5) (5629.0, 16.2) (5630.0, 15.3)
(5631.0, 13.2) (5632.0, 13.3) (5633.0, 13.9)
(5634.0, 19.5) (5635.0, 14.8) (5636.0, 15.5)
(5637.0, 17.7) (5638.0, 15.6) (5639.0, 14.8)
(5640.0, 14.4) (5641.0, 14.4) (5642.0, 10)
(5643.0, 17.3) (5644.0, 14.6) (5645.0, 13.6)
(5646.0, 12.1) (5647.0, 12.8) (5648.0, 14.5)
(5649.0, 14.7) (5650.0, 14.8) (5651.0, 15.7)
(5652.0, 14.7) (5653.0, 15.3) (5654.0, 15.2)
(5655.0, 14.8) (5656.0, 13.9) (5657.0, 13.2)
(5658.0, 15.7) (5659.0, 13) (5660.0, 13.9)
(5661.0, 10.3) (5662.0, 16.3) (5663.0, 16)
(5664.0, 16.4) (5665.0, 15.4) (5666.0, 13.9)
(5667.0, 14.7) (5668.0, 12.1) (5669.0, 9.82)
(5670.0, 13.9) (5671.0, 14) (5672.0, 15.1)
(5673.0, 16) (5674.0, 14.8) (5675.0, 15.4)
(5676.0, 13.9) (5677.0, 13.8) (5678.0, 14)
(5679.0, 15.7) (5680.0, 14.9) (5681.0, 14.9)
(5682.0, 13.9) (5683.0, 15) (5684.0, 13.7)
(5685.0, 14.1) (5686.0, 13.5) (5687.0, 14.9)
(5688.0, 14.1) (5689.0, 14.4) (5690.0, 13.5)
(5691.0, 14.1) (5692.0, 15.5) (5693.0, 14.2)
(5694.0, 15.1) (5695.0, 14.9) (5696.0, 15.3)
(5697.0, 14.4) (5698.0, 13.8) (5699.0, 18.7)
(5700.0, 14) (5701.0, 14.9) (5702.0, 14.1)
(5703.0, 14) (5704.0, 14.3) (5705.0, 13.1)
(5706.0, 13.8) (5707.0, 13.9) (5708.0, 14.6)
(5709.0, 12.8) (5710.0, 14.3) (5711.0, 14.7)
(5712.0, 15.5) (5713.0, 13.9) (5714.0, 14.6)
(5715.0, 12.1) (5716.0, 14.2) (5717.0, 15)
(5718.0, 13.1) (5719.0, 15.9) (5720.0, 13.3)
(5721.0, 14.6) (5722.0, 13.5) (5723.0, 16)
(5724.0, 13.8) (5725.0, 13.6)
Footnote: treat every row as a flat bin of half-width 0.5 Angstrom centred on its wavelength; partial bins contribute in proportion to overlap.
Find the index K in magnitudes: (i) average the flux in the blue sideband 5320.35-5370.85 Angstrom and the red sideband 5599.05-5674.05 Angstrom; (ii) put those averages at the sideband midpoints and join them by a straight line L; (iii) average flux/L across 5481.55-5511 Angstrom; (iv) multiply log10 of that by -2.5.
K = 0.03 mag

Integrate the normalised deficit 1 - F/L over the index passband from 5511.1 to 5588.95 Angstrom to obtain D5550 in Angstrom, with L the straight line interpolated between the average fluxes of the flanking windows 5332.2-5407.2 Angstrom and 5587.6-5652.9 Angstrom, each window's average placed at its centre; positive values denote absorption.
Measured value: 1.6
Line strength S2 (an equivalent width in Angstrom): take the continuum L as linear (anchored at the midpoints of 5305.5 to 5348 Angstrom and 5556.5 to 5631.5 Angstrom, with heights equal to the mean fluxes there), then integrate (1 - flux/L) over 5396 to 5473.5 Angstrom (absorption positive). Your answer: 0.6 Angstrom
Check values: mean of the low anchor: 13.8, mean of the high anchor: 14.1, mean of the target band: 13.9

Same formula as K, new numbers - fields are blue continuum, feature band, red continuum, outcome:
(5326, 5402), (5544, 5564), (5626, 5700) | 0.07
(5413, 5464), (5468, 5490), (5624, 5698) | 0.02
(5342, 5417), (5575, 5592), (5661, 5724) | 0.01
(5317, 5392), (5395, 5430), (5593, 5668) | 0.03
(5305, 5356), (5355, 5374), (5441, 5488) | -0.03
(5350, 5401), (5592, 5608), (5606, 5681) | -0.06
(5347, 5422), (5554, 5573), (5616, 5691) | 0.08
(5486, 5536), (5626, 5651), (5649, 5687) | -0.03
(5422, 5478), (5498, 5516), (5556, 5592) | 0.03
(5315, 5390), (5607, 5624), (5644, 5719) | 0.02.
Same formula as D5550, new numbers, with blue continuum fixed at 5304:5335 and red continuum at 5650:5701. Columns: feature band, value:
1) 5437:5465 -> 0.54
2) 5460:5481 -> 0.50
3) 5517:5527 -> -0.78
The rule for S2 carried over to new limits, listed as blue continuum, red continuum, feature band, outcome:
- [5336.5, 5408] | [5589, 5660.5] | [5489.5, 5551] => 0.25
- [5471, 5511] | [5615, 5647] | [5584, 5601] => -0.35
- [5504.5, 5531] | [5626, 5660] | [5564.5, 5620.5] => 0.81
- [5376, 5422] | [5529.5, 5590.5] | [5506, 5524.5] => -0.64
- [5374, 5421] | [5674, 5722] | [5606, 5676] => -0.58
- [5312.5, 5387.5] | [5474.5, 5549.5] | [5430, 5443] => -0.31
